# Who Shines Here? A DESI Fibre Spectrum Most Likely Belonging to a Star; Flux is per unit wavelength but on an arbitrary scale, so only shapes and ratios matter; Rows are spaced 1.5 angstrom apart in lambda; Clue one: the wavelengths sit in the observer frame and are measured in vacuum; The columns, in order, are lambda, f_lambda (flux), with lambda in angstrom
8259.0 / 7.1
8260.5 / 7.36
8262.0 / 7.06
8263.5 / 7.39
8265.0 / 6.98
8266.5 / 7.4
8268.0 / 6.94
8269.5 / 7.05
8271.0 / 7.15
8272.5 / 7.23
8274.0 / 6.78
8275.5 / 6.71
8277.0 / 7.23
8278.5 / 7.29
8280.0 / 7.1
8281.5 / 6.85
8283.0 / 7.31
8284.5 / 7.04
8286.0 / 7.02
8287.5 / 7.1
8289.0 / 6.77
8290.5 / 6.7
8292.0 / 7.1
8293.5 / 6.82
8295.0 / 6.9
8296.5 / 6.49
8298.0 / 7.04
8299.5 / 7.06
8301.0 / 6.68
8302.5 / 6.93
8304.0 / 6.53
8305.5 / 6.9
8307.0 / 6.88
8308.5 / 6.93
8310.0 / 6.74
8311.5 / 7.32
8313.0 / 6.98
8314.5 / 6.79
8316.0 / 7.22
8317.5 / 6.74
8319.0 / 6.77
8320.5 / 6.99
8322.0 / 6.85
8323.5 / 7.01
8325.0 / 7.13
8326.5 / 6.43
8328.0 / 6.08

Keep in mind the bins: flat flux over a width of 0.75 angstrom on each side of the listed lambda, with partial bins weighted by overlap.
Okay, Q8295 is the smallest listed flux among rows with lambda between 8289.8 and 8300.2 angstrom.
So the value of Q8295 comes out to 6.49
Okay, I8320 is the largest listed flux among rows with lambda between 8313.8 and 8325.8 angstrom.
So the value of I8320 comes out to 7.22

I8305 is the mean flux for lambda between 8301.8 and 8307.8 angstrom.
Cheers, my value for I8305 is 6.81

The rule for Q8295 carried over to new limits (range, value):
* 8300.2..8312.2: 6.53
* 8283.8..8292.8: 6.7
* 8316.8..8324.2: 6.74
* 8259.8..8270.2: 6.94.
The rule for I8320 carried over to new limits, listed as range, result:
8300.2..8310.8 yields 6.93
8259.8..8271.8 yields 7.4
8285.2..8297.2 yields 7.1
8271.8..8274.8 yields 7.23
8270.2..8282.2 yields 7.29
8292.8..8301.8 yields 7.06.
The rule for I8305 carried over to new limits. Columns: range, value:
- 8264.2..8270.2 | 7.1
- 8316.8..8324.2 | 6.87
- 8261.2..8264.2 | 7.22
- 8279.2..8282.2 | 6.98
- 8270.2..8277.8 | 7.02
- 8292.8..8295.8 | 6.85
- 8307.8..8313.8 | 6.99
